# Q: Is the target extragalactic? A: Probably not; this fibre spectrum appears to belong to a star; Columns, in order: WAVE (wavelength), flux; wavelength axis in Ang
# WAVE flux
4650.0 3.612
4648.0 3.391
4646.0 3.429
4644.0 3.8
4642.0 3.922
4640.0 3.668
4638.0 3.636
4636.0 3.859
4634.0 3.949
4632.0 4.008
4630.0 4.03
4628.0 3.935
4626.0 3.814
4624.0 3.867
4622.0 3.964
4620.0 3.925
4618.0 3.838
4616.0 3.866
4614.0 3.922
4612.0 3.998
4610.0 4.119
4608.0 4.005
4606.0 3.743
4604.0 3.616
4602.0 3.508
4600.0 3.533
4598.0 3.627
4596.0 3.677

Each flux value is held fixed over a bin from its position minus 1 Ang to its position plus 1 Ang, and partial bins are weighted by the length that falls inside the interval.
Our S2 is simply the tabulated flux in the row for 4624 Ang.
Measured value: 3.867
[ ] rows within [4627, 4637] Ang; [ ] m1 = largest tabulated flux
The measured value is 4.03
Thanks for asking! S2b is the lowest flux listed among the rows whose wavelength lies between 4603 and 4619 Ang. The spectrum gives 3.616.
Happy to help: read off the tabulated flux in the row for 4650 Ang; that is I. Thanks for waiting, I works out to 3.612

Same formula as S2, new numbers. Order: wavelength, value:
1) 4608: 4.005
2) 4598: 3.627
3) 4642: 3.922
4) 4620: 3.925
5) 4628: 3.935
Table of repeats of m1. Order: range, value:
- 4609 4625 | 4.119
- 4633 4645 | 3.949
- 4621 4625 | 3.964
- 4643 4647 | 3.8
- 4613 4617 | 3.922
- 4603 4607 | 3.743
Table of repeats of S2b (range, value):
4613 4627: 3.814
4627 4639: 3.636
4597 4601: 3.533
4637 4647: 3.429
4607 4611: 4.005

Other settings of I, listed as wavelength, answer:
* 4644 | 3.8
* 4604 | 3.616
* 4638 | 3.636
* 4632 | 4.008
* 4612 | 3.998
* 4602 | 3.508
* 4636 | 3.859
